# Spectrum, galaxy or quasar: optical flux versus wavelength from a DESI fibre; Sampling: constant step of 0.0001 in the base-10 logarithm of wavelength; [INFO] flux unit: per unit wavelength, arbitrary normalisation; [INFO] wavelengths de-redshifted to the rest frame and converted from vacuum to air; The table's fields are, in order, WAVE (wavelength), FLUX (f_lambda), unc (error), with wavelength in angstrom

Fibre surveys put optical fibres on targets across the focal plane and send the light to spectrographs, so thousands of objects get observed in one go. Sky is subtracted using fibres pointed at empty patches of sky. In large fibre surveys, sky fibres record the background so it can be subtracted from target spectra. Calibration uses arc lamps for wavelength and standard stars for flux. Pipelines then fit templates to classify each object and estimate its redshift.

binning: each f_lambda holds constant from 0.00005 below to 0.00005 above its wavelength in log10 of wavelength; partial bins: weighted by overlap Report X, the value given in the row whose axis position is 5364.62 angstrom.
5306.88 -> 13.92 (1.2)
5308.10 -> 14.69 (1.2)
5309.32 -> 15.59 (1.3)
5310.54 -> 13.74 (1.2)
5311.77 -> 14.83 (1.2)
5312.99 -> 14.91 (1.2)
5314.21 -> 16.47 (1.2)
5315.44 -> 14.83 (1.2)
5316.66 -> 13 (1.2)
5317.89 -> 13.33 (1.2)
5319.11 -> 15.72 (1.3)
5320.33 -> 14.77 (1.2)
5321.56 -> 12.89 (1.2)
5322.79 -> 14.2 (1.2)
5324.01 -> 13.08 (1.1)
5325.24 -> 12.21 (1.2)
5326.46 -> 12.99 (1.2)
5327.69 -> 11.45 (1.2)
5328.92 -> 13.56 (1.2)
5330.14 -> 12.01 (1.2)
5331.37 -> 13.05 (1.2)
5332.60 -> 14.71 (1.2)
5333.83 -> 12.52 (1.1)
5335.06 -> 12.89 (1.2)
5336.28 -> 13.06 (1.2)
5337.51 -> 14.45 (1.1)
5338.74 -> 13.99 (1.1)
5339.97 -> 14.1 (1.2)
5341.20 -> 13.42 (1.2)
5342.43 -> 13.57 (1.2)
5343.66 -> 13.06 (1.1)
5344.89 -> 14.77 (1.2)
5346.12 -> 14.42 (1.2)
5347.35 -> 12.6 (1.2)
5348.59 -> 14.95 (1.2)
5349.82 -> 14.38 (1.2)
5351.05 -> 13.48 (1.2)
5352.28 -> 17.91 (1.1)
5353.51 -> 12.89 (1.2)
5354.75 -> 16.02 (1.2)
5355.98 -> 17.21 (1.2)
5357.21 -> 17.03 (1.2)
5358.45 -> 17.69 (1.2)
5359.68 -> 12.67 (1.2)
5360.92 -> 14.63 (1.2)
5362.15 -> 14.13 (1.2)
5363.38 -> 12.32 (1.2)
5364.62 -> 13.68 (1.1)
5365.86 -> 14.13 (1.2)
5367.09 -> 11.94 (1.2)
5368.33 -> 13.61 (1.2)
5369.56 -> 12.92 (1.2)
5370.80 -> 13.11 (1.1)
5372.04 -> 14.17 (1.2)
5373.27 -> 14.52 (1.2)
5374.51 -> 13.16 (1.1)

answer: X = 13.68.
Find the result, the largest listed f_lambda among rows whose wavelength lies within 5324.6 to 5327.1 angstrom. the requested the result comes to 12.99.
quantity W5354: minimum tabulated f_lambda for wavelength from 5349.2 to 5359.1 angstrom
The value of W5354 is 12.89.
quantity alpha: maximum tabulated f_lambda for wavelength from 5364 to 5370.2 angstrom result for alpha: 14.13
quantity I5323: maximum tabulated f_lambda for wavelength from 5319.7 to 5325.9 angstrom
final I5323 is 14.77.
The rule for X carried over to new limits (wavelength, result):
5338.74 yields 13.99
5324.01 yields 13.08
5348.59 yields 14.95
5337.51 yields 14.45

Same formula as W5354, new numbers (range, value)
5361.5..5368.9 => 11.94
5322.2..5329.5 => 11.45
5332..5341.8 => 12.52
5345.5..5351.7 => 12.6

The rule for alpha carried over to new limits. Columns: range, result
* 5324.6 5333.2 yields 14.71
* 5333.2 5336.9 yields 13.06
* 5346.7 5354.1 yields 17.91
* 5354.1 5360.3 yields 17.69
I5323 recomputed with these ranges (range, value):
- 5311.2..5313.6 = 14.91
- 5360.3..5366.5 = 14.63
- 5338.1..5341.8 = 14.1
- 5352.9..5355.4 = 16.02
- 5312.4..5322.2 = 16.47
